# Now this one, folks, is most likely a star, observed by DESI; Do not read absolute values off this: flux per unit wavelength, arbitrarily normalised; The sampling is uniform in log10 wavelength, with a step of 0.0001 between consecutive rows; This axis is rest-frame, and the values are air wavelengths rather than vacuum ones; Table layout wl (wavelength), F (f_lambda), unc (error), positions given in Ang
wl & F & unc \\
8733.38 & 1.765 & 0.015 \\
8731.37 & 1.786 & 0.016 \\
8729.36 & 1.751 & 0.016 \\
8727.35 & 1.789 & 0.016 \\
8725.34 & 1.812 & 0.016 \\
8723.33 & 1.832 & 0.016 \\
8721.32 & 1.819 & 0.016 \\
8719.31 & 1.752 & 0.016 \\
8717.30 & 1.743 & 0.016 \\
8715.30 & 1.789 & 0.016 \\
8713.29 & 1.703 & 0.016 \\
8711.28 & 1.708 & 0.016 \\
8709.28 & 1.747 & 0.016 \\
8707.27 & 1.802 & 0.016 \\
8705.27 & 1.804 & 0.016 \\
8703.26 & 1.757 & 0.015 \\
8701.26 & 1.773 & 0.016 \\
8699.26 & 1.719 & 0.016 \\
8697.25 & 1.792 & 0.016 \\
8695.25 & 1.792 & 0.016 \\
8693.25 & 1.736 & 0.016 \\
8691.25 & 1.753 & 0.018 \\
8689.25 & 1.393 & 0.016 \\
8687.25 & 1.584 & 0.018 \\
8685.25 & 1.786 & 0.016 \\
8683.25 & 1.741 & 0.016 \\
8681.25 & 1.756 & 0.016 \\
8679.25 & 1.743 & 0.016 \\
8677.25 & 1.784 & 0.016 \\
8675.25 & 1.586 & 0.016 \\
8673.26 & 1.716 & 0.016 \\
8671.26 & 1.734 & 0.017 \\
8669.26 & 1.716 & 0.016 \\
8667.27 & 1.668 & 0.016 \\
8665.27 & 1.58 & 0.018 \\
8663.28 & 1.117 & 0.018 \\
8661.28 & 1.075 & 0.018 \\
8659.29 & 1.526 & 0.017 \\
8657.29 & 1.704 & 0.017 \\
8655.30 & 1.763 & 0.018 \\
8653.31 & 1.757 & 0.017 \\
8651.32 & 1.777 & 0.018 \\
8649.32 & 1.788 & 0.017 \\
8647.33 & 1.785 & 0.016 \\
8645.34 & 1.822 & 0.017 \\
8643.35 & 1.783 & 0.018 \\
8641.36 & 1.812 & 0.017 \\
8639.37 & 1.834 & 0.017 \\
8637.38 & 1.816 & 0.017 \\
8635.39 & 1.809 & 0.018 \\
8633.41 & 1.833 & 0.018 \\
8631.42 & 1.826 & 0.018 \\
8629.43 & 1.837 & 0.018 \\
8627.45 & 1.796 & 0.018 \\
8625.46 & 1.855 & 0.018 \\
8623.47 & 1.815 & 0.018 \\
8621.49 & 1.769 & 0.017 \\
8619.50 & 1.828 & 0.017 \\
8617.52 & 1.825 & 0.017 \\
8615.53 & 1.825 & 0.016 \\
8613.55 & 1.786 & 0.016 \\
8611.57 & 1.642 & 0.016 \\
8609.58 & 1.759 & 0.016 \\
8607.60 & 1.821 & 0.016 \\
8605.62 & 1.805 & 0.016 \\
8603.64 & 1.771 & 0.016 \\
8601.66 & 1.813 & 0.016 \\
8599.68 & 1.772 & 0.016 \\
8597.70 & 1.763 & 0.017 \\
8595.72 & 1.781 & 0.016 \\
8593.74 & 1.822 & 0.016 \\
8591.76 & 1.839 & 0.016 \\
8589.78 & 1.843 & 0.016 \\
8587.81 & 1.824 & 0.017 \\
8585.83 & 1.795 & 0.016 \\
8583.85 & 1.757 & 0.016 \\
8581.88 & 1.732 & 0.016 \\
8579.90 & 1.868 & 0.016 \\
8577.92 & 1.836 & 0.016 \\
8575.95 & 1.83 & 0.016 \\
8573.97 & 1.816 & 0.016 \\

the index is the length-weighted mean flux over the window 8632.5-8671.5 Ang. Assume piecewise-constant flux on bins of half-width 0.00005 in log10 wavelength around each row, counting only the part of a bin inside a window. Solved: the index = 1.68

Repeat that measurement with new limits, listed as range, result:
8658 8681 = 1.58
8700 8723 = 1.76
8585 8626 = 1.8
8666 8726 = 1.73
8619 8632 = 1.82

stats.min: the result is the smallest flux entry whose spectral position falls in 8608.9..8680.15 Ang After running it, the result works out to 1.075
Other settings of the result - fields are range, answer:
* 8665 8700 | 1.393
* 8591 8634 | 1.642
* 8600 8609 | 1.771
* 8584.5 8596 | 1.781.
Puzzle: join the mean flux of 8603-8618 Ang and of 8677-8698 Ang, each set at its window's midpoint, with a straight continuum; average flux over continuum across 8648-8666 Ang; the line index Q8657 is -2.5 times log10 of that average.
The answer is 0.11 mag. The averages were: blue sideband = 1.78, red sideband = 1.71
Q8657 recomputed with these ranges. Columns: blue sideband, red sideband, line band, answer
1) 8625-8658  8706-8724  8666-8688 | 0.05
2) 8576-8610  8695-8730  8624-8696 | 0.05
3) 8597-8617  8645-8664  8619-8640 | -0.08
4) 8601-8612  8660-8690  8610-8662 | -0.04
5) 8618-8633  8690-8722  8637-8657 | 0.01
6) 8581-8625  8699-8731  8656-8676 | 0.15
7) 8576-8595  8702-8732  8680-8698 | 0.05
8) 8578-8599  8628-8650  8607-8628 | 0.01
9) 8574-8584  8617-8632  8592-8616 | 0.02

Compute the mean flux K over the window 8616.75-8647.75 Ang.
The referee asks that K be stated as 1.82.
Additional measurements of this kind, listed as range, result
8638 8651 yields 1.8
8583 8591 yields 1.81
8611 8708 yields 1.73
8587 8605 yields 1.8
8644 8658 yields 1.77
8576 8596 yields 1.81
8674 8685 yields 1.73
